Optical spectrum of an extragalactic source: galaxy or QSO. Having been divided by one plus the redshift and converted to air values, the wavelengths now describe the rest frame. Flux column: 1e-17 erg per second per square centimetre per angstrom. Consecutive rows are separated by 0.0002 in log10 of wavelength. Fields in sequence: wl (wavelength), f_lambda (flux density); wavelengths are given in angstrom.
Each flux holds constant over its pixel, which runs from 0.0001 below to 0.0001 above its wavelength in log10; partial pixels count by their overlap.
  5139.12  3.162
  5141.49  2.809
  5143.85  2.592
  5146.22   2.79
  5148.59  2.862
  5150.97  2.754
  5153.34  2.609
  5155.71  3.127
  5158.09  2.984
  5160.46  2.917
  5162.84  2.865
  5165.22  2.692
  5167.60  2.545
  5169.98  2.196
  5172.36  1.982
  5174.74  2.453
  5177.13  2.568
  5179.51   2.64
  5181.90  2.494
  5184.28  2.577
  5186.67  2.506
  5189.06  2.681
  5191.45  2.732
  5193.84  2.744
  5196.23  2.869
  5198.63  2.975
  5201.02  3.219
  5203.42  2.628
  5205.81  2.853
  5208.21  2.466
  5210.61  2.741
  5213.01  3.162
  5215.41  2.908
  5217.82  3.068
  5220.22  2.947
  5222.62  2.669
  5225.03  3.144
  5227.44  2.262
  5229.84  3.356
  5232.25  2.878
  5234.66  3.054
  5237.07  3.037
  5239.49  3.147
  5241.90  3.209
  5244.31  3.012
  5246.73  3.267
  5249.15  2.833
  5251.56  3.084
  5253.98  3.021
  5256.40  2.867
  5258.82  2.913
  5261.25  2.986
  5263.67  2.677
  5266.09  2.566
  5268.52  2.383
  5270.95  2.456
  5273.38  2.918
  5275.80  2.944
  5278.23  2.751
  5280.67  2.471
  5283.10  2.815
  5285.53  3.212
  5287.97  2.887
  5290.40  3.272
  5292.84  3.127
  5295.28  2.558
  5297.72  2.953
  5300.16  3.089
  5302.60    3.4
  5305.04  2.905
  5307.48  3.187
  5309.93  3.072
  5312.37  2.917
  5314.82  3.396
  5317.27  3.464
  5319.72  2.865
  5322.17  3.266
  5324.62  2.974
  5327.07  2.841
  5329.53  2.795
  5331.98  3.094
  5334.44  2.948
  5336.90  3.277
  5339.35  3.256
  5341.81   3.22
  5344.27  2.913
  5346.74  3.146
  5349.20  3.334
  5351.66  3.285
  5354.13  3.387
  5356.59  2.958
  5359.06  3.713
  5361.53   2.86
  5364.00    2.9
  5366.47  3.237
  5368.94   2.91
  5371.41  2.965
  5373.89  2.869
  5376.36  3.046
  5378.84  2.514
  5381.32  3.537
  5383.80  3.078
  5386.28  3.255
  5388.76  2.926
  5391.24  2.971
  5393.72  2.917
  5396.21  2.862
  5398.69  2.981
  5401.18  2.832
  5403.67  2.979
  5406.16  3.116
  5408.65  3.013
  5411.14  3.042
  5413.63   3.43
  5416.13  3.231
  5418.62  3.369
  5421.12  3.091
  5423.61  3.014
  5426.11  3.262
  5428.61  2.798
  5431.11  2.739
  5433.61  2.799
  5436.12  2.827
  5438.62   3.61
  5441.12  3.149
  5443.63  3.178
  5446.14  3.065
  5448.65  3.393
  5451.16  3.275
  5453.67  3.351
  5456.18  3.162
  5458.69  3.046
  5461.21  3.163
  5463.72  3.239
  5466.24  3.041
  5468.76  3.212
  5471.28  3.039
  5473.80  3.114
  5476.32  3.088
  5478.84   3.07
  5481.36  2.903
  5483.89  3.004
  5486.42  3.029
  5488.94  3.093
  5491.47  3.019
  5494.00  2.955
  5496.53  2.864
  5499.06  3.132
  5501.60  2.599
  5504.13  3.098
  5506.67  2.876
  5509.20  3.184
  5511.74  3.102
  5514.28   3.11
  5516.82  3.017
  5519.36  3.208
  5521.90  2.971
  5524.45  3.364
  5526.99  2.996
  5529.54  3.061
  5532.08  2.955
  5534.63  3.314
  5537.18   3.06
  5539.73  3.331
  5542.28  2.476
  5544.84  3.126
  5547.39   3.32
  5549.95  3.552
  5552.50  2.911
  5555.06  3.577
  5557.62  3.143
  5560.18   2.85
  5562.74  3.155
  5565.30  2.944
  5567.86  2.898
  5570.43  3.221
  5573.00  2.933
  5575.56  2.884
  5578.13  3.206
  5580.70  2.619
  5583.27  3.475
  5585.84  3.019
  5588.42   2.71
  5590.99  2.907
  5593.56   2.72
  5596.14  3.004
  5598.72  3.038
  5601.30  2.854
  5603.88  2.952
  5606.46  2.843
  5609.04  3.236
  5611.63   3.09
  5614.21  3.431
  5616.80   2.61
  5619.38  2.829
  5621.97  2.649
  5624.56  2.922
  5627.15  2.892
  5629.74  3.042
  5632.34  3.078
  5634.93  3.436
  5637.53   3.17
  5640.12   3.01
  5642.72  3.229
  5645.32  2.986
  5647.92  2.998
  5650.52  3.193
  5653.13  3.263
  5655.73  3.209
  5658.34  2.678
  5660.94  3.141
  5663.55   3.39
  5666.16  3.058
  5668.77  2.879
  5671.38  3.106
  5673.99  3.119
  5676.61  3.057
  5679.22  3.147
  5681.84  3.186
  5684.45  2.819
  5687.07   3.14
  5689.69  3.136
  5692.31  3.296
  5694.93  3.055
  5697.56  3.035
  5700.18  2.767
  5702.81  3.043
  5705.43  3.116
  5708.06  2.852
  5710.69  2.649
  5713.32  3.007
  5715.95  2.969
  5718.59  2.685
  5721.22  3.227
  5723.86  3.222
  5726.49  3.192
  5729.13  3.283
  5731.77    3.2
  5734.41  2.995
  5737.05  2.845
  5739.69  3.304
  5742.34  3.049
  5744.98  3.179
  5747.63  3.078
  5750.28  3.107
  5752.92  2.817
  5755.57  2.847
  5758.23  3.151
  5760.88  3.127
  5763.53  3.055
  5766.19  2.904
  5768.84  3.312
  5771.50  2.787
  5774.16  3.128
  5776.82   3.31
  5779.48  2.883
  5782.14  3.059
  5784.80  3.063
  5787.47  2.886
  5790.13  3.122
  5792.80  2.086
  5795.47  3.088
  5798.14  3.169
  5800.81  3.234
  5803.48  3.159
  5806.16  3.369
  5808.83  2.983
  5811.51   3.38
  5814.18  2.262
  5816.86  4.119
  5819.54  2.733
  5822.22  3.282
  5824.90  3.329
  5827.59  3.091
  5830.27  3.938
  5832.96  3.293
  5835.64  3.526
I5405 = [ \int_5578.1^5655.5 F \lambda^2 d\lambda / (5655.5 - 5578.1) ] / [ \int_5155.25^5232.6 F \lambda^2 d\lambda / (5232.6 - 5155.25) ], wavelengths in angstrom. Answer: 1.28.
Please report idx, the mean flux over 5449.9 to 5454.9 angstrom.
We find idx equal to 3.31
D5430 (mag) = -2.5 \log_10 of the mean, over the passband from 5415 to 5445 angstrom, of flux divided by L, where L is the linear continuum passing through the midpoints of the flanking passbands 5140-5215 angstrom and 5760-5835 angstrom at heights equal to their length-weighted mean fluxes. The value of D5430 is -0.076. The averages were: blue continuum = 2.71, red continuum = 3.12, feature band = 3.09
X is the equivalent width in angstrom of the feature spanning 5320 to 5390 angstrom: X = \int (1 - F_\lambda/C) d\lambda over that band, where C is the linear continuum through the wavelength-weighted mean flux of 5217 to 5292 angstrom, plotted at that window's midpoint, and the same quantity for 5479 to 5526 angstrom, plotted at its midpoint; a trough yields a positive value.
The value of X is -3.1 angstrom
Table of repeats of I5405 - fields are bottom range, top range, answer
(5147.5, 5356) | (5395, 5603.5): 1.16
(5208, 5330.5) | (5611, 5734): 1.20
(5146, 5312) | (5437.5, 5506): 1.19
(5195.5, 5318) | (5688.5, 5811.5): 1.24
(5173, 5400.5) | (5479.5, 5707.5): 1.15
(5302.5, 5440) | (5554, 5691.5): 1.08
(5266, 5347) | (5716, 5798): 1.20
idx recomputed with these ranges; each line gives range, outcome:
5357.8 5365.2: 3.16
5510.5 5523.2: 3.08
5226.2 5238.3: 2.92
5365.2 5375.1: 3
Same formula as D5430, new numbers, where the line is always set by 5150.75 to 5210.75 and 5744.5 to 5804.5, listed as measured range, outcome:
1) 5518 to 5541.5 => -0.09 mag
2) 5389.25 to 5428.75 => -0.09 mag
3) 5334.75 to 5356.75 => -0.15 mag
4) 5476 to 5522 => -0.06 mag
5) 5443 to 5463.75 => -0.13 mag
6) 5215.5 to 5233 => -0.08 mag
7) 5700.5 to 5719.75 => 0.03 mag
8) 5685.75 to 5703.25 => -0.03 mag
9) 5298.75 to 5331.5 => -0.12 mag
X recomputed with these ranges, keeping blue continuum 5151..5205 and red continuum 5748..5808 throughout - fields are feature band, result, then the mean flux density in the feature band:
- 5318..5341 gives -2.3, 3.05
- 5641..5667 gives -1.4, 3.11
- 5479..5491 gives -0.6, 3.01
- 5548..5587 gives -2.5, 3.1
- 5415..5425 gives -1.2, 3.18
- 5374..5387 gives -1.2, 3.06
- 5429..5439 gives -0.3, 2.92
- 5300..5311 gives -1.5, 3.14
